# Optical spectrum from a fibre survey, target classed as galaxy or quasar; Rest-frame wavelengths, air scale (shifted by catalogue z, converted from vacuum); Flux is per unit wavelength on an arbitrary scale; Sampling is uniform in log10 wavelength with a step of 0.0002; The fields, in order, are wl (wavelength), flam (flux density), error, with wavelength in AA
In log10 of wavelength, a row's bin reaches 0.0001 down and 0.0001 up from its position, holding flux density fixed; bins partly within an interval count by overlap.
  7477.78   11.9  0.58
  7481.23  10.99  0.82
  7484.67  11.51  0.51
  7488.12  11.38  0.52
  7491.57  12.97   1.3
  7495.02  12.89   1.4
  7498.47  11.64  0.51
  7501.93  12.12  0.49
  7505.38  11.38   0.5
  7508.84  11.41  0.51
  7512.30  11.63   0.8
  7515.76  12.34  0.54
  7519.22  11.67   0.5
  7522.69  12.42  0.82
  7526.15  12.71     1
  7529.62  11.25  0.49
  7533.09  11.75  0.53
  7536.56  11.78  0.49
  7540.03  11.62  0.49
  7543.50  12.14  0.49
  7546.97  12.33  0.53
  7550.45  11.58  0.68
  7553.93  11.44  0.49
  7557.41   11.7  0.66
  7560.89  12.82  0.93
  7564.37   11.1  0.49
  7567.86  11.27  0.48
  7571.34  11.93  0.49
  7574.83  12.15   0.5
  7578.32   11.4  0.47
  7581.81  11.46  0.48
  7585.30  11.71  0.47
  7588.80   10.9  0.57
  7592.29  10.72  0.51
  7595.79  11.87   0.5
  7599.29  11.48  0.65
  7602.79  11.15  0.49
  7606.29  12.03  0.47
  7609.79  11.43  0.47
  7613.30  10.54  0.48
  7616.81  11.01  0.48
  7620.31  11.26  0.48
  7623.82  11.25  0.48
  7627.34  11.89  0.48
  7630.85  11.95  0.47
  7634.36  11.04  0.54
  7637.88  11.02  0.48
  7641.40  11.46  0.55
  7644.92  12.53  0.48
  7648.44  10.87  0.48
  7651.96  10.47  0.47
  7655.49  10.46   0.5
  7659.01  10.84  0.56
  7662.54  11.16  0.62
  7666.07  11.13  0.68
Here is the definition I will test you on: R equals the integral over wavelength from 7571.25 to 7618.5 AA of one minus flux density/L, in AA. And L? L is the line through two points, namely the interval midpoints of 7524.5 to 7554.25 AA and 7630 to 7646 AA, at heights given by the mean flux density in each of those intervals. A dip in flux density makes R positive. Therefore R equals 1.2 AA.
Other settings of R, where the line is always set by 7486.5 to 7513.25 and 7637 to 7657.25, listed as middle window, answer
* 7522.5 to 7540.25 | -0.2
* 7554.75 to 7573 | -0.2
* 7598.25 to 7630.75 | -0.1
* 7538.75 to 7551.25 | -0.3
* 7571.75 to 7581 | -0.2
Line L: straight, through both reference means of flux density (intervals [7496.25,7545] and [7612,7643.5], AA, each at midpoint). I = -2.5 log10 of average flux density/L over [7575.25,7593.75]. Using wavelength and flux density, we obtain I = 0.02 mag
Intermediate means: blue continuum 11.9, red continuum 11.3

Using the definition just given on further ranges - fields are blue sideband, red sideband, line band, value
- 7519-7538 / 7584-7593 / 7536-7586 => -0.02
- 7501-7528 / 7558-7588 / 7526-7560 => 0.00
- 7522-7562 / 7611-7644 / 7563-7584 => 0.01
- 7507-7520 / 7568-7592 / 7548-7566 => -0.01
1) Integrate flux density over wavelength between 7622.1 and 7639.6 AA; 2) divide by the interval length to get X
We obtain 11.4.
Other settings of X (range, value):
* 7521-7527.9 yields 12.6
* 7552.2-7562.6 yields 12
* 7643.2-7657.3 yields 11.1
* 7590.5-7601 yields 11.4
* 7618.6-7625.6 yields 11.2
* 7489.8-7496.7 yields 12.9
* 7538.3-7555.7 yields 11.8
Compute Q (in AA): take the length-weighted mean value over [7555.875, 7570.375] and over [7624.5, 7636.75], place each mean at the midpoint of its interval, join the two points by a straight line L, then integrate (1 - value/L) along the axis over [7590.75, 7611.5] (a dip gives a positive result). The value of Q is 0.3 AA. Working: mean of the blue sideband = 11.7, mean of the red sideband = 11.6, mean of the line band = 11.5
